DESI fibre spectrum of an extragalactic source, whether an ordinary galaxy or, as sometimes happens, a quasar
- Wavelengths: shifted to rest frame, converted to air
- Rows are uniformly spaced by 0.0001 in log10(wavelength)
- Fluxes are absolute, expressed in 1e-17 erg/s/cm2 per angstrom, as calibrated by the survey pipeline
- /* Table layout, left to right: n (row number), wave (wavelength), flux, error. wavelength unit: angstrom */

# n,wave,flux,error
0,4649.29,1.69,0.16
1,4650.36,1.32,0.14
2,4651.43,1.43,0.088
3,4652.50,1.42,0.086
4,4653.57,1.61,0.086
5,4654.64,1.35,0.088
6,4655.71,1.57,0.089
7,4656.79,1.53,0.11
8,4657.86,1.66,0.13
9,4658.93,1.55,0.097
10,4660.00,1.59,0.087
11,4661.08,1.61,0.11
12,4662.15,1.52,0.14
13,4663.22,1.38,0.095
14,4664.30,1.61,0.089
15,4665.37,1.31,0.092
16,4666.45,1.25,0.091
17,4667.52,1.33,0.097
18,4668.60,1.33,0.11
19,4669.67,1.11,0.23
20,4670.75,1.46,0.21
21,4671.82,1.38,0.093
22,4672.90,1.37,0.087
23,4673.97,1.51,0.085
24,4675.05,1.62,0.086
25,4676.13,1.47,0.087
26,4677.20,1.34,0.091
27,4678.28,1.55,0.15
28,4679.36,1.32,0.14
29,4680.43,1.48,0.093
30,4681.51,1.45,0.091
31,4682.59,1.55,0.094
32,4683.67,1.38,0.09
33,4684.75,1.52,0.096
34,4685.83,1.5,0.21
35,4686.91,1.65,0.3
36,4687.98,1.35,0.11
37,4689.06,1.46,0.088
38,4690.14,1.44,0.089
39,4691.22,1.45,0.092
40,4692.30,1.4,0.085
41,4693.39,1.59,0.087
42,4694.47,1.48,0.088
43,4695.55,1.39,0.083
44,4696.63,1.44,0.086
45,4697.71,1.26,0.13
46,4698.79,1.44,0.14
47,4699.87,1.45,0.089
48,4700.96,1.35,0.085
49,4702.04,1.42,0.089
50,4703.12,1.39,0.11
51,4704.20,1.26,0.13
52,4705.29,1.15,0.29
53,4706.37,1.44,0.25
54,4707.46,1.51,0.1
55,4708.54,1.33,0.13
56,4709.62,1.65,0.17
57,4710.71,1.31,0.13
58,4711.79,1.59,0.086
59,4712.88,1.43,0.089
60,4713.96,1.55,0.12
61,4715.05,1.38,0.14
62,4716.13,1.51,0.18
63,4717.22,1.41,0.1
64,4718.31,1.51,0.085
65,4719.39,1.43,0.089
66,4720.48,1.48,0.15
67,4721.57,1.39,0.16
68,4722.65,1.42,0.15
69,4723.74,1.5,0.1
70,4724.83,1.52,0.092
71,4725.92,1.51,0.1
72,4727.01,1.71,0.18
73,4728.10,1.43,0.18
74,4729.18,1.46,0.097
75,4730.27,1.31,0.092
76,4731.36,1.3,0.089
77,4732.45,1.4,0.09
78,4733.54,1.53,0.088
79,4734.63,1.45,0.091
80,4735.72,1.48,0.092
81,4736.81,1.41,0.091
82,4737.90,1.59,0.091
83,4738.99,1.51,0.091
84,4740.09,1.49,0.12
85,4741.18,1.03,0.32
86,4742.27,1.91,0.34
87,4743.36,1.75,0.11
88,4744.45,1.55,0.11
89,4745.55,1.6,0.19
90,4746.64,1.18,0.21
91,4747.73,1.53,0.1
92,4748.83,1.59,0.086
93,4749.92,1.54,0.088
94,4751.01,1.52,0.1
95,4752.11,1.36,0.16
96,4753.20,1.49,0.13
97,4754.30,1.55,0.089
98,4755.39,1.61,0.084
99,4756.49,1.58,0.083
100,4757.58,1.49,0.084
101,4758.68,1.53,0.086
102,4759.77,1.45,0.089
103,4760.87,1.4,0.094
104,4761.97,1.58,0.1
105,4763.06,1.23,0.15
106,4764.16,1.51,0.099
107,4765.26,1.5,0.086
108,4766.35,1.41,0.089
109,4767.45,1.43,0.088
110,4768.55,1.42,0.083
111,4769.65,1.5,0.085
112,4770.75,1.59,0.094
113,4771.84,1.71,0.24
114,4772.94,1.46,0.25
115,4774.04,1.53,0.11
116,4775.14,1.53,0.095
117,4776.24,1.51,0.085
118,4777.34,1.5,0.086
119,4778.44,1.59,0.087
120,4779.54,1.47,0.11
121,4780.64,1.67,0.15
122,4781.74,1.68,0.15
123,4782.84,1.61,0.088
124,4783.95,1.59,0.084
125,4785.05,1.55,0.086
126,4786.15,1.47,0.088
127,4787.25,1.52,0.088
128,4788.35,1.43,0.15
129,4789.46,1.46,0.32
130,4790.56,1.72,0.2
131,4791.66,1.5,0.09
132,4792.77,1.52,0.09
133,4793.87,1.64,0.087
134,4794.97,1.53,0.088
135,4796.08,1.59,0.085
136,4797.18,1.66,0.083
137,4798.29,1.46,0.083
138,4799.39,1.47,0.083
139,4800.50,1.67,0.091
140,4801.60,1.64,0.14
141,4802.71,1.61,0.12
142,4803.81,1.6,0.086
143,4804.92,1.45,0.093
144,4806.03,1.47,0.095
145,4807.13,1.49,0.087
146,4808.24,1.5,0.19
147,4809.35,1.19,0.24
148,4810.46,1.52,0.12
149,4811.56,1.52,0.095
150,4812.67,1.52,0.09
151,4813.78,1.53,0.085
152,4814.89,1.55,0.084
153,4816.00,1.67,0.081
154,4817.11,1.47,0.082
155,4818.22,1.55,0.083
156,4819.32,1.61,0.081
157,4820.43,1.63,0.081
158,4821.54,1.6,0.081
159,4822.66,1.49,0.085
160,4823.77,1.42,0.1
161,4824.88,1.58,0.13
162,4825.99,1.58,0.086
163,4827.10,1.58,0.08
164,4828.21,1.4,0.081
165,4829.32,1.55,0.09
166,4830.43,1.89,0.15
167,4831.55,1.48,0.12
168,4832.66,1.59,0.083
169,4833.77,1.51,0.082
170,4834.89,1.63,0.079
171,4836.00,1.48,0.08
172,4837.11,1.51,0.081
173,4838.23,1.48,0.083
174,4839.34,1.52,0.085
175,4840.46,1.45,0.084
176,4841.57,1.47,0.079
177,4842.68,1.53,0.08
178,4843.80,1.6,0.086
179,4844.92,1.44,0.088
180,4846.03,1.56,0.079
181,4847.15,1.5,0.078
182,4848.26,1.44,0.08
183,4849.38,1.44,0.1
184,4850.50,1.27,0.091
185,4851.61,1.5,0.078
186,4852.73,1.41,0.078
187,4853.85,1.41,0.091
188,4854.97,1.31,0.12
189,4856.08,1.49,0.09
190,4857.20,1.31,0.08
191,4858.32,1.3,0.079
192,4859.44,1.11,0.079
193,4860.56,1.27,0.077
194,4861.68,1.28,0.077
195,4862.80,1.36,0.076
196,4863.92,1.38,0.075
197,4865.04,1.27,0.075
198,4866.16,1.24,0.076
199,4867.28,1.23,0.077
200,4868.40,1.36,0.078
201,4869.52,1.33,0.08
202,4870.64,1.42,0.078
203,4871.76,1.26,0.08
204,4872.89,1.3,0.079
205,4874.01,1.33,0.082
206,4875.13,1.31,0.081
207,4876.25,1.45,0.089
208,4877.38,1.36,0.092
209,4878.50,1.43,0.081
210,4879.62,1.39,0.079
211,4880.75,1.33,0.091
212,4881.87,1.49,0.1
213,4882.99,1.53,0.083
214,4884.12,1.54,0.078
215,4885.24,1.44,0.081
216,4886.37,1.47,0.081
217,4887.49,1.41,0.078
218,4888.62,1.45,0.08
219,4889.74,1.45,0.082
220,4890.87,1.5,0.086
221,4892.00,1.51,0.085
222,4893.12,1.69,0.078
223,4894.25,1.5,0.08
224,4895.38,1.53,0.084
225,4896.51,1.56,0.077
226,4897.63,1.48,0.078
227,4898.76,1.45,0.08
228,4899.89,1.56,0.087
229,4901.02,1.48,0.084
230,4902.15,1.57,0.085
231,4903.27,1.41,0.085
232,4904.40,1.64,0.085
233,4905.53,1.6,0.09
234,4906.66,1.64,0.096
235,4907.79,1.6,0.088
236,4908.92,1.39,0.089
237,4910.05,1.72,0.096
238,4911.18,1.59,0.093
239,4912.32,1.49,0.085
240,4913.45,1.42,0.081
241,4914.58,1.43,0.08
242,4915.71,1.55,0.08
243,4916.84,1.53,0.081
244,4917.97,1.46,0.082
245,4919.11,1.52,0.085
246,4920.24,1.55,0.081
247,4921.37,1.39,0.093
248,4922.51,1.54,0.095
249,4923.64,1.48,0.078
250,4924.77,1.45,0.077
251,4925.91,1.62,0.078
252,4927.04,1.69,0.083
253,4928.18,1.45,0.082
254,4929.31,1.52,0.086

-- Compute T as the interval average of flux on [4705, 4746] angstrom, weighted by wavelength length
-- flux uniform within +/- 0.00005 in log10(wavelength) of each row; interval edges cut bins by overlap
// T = 1.47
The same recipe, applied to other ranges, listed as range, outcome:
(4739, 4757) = 1.52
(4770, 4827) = 1.55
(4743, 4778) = 1.5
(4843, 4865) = 1.39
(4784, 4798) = 1.55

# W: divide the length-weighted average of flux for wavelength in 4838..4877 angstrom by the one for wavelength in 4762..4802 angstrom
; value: 0.9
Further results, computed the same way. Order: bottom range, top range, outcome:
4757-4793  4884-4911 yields 1.01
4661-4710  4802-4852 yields 1.07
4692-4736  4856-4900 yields 0.97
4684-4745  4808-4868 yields 1.01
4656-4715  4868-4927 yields 1.03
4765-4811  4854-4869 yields 0.85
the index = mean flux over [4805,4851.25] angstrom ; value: 1.52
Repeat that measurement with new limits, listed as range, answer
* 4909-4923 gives 1.51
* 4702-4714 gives 1.41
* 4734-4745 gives 1.52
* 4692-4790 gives 1.48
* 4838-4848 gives 1.51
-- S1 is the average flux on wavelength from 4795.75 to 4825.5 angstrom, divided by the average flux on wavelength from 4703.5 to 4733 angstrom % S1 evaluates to 1.07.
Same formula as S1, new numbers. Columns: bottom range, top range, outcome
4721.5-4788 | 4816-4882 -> 0.96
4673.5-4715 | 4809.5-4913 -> 1.02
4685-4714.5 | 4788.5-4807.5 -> 1.09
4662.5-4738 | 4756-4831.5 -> 1.07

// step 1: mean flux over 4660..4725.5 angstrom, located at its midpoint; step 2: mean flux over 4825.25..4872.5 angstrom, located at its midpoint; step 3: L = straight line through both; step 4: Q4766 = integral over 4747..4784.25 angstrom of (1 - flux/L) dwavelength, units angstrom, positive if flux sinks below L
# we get -2.2 angstrom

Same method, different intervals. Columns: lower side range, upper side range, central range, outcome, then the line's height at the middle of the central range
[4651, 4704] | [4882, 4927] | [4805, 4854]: -0.6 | 1.5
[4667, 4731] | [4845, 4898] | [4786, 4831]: -4.1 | 1.42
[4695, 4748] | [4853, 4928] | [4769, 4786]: -1.3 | 1.45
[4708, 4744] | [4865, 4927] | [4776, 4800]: -1.3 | 1.47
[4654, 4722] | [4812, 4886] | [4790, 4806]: -1.4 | 1.45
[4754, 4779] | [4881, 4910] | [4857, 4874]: 2.5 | 1.51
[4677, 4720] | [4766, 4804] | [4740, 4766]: 0.2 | 1.51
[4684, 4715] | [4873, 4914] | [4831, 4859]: 0.2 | 1.48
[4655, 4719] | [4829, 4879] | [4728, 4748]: -0.5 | 1.44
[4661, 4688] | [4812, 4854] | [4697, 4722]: 0.6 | 1.46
